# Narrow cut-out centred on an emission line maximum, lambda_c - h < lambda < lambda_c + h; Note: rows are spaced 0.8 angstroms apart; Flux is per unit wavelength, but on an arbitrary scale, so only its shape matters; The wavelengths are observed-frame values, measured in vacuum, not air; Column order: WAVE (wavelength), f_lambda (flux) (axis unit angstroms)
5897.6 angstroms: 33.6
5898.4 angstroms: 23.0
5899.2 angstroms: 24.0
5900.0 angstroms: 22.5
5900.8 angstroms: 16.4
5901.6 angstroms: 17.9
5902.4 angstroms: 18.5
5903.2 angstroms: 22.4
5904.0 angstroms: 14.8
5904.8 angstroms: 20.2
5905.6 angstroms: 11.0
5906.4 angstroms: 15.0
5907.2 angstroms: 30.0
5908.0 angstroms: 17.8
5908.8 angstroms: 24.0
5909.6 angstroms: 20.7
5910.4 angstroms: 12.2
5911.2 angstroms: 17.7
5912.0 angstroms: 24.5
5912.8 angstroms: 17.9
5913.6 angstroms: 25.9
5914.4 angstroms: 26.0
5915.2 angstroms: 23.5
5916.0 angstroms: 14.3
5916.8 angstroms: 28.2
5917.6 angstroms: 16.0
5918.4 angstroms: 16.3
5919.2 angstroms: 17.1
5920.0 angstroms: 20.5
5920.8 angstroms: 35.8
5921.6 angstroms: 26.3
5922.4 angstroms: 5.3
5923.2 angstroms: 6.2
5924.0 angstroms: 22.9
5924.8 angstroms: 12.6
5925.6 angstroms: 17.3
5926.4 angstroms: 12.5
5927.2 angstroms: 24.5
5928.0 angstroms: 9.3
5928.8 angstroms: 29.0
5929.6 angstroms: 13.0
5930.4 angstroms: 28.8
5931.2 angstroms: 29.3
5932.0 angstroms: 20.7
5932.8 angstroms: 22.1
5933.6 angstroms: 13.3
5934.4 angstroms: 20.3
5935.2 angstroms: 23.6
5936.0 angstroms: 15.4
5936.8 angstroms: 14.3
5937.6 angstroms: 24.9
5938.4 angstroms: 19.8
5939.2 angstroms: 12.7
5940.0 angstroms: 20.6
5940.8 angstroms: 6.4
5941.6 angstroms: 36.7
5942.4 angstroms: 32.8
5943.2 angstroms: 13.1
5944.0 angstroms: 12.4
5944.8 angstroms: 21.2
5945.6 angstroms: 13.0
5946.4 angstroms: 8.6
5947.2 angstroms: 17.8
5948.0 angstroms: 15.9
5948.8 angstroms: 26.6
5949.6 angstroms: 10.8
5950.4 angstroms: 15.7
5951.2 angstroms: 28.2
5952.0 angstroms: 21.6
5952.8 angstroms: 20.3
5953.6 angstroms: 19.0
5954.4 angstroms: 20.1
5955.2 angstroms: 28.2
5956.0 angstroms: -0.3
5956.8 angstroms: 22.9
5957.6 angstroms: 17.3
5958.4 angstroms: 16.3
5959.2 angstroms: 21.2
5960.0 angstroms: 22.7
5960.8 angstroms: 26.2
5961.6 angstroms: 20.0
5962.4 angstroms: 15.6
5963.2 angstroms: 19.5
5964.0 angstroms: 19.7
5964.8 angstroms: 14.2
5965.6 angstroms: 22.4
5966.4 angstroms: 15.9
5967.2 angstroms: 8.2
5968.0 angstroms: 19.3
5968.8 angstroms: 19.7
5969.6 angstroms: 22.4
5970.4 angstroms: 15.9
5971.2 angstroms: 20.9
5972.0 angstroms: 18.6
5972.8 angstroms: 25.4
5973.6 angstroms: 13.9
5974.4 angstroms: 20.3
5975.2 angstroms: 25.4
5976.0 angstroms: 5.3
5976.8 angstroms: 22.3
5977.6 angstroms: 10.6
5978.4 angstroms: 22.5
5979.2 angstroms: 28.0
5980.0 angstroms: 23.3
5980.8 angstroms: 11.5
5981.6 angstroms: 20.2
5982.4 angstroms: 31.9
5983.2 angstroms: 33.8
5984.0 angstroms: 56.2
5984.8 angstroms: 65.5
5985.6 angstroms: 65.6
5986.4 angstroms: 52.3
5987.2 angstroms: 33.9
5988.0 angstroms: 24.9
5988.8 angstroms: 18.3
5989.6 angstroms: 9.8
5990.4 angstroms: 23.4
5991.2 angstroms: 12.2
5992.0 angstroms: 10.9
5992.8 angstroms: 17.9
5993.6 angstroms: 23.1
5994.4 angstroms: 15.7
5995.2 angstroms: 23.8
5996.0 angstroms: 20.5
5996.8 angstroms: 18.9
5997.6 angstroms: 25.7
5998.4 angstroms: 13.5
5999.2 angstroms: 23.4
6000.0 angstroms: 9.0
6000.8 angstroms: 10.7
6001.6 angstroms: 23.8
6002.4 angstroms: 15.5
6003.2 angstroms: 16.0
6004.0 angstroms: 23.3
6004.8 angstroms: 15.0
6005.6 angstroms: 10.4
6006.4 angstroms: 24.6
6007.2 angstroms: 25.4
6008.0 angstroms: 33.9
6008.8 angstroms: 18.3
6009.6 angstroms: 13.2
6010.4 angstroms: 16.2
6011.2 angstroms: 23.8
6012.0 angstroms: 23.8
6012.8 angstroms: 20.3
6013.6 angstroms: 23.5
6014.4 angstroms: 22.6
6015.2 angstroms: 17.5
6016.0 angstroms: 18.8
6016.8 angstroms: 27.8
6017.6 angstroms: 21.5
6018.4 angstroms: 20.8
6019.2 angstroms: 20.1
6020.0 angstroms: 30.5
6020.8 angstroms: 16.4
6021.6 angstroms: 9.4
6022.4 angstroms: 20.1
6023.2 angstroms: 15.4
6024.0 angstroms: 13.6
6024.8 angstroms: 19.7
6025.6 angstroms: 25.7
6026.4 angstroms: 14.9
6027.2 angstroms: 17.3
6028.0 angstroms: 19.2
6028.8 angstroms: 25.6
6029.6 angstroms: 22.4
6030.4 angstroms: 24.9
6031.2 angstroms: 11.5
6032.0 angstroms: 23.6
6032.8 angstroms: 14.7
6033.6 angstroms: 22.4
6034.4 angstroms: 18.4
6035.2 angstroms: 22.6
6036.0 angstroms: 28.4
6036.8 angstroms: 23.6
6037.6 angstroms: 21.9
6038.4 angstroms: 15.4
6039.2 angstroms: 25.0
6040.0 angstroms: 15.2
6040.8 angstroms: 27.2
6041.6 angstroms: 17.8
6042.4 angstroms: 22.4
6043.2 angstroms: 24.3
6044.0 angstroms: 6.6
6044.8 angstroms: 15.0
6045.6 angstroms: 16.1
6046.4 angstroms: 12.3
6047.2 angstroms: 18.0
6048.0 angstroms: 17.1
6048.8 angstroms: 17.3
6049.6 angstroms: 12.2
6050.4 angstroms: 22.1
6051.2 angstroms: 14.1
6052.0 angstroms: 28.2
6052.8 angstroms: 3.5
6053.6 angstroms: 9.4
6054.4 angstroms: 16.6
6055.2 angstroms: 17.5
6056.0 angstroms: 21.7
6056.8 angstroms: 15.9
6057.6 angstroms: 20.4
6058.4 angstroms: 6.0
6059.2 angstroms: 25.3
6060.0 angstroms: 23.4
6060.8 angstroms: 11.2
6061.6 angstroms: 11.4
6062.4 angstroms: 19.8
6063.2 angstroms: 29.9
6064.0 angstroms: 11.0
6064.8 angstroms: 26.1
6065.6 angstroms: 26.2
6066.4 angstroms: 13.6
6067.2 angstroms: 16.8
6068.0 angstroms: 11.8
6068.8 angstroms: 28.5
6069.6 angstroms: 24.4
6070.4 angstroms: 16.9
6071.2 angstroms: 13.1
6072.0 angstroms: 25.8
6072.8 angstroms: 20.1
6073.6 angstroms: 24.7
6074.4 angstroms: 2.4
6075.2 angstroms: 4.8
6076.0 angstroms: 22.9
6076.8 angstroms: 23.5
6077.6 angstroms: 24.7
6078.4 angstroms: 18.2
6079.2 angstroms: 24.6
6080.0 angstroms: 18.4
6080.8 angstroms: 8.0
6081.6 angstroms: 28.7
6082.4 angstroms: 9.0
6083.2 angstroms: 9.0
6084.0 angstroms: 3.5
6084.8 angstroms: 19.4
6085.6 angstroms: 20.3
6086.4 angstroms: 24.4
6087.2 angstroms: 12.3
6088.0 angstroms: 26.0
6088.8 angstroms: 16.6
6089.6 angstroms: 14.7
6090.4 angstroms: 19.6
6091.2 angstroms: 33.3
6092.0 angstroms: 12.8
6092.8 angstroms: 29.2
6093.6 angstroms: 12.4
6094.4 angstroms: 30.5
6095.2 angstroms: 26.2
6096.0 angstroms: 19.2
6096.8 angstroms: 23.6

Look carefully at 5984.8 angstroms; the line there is H-beta 4861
